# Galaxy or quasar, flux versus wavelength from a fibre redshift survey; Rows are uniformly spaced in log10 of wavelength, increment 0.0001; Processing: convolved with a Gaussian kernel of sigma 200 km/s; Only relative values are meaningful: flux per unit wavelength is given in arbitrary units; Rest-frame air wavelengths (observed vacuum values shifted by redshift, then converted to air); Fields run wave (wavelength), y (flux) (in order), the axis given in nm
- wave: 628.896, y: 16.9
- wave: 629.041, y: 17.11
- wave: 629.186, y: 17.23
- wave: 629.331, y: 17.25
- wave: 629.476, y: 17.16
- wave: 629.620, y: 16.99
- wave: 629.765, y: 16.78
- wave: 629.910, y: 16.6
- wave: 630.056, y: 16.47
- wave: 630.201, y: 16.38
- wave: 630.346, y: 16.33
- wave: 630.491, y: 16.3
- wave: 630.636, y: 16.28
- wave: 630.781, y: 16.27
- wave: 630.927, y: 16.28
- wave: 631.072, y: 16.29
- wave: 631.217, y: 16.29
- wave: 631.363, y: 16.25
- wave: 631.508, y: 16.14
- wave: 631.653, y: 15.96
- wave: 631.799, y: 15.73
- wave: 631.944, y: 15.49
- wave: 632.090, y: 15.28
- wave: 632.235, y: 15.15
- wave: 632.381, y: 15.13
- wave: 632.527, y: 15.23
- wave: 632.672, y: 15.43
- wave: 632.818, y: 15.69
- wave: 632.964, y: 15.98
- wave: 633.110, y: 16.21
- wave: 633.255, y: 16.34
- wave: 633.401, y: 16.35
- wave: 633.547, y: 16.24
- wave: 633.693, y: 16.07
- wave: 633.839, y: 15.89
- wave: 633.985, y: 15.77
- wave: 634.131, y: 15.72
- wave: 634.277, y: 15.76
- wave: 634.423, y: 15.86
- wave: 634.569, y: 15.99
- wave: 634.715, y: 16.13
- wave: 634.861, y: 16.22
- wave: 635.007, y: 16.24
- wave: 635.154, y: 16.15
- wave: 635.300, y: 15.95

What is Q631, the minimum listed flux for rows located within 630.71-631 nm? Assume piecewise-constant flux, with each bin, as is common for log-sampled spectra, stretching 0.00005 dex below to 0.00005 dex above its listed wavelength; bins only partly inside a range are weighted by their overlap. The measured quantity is 16.27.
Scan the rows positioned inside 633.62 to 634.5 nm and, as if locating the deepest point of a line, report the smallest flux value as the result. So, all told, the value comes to 15.72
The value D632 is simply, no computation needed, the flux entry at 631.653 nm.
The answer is 15.96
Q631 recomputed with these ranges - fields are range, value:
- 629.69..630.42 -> 16.33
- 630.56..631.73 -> 15.96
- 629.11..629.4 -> 17.23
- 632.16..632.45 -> 15.13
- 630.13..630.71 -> 16.28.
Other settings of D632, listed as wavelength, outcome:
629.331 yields 17.25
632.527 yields 15.23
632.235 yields 15.15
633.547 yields 16.24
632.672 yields 15.43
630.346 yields 16.33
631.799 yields 15.73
